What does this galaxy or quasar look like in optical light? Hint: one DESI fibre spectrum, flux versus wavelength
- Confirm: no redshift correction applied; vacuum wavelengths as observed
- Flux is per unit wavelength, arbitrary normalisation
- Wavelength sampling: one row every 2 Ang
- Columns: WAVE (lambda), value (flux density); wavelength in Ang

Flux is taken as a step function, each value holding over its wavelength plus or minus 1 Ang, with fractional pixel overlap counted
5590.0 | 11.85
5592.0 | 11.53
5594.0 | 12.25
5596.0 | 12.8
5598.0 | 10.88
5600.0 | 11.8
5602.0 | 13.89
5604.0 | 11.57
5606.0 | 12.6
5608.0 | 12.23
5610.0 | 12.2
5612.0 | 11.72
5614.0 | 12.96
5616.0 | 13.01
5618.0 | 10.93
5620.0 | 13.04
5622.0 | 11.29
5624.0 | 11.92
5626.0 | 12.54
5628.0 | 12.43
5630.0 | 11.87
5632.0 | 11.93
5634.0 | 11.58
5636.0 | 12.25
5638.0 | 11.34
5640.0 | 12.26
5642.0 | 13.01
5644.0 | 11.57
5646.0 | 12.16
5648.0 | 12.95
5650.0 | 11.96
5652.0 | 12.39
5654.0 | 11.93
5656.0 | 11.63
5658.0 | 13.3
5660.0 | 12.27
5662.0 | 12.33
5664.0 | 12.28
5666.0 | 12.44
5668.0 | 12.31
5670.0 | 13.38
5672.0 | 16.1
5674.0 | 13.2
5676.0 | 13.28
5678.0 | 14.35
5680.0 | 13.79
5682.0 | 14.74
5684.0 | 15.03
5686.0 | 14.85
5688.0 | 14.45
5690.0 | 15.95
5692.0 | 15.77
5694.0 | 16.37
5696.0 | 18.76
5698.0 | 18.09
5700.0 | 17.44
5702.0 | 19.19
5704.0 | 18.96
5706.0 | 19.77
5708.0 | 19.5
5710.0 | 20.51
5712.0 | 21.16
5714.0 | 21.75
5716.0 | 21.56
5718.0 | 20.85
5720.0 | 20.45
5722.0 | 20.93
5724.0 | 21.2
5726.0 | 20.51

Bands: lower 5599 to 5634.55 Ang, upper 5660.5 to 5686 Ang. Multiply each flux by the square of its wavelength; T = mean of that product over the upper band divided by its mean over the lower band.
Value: 1.1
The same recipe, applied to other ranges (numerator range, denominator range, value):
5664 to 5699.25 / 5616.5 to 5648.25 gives 1.25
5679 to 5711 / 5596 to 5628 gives 1.44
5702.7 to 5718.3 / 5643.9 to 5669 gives 1.70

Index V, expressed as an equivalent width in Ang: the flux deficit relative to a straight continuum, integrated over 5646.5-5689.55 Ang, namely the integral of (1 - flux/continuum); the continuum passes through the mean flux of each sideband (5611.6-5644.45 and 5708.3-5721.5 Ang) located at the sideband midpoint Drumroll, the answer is 7.6 Ang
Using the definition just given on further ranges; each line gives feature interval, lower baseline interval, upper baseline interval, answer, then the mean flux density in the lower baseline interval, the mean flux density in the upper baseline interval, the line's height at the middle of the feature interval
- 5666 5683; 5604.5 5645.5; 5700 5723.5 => 3.0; 12.1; 20.3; 16.8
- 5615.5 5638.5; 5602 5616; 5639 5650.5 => 0.7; 12.4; 12.3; 12.4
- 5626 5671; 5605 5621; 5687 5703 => 6.5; 12.3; 17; 14.4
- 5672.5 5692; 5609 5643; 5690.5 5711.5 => 2.7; 12.1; 18.4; 16.9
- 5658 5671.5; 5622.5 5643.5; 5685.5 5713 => 2.0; 12.1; 18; 14.9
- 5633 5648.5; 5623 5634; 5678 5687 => 0.7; 12.1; 14.6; 12.7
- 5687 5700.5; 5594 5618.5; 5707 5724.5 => 1.8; 12.2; 20.9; 19.1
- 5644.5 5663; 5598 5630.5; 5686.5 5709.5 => 3.1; 12.2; 17.7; 14.8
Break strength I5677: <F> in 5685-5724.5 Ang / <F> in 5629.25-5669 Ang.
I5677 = 1.55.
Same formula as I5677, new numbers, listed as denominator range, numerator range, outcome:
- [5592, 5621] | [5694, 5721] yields 1.61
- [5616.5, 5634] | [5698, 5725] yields 1.68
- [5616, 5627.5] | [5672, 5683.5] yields 1.17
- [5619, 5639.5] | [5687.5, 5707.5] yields 1.46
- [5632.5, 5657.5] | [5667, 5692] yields 1.18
